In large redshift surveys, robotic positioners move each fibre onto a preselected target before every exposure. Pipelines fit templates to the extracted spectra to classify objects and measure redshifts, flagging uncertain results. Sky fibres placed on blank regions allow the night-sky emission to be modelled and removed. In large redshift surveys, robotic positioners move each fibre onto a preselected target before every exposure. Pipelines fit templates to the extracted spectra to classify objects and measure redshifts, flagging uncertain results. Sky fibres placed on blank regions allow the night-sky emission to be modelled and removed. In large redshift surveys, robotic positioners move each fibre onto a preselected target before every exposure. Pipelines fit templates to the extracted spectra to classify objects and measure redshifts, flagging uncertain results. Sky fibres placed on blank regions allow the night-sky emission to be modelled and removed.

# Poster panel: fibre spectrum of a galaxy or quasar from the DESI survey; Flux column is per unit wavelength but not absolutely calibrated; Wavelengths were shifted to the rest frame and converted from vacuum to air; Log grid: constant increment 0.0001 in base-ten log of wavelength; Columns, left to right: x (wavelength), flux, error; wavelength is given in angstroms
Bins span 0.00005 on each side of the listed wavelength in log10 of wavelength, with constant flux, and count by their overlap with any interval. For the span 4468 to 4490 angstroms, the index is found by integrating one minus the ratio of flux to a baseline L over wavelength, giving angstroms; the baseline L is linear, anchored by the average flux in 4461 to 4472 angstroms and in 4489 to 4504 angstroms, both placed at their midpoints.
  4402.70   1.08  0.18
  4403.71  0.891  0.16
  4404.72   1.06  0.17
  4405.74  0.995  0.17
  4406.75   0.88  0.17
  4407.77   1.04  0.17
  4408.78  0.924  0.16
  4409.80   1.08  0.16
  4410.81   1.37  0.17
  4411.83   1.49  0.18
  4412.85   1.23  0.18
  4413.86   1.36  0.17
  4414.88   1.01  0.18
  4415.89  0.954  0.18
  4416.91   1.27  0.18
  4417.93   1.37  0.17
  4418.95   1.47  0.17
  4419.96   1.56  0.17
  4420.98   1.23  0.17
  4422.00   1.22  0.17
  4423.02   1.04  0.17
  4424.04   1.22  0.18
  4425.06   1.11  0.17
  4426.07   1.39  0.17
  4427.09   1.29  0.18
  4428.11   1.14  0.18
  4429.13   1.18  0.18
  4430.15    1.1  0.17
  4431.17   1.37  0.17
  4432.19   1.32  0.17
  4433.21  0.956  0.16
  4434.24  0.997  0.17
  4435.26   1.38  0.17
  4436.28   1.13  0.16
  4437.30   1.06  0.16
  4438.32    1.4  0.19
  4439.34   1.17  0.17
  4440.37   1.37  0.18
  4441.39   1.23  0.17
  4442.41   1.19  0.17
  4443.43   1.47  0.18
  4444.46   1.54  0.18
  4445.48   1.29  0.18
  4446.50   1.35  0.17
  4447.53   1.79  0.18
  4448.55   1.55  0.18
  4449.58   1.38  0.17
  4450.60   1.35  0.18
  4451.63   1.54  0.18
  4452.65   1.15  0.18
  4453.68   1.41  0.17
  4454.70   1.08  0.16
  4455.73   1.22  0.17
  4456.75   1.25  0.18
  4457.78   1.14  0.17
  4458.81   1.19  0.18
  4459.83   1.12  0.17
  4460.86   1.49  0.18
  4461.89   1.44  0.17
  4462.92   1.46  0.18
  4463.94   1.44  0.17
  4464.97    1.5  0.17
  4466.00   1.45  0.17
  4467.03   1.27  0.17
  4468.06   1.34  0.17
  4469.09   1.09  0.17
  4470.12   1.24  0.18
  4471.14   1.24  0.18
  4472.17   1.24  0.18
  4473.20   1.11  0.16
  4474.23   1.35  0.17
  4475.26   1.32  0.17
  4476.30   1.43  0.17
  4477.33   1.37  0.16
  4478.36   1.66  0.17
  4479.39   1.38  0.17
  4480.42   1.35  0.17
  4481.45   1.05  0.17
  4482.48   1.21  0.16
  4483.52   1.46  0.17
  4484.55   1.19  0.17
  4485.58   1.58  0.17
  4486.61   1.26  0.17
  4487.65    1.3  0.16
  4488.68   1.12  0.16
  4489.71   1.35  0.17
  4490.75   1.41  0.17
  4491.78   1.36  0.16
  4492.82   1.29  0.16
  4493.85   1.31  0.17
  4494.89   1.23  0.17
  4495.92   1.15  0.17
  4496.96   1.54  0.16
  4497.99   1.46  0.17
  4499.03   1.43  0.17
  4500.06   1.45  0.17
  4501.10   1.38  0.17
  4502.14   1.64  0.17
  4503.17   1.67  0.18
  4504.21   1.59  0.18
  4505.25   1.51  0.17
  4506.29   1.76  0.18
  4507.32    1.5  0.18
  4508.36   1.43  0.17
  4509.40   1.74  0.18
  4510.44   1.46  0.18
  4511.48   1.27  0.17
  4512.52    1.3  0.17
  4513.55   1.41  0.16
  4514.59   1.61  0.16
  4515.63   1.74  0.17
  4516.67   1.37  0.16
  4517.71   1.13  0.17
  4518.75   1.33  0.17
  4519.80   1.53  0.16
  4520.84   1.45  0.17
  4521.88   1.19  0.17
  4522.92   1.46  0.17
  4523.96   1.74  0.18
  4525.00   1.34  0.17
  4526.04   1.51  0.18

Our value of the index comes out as 1.2 angstroms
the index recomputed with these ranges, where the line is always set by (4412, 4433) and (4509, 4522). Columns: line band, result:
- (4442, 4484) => -0.5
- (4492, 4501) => 0.2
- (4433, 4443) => 0.6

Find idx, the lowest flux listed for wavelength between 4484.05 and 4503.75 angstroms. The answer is 1.12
